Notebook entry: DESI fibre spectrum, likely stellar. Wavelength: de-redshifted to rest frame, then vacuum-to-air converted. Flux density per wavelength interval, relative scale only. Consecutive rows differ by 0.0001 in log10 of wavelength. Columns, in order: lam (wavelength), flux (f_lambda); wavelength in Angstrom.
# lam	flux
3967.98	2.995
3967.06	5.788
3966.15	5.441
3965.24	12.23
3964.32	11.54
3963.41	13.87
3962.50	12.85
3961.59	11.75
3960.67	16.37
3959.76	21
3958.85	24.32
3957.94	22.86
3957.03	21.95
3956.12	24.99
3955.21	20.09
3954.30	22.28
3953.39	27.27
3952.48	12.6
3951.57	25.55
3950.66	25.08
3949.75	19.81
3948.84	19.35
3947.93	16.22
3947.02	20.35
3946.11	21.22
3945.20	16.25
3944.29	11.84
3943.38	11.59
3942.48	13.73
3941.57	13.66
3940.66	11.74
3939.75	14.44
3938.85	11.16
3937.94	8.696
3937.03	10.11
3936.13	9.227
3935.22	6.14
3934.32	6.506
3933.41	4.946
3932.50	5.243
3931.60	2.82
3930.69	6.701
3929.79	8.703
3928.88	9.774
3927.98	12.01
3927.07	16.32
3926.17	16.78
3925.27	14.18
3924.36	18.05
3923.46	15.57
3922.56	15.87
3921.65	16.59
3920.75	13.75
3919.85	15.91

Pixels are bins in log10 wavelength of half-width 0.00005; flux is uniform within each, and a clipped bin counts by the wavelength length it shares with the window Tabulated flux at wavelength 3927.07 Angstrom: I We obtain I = 16.32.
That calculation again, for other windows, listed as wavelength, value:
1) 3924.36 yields 18.05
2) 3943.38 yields 11.59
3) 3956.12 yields 24.99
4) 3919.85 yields 15.91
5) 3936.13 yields 9.227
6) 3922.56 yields 15.87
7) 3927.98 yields 12.01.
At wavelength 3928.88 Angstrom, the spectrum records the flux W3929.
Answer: 9.774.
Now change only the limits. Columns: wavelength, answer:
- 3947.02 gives 20.35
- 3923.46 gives 15.57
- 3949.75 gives 19.81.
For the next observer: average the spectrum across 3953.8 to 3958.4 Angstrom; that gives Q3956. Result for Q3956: 22.5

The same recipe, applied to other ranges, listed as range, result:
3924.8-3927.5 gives 15.8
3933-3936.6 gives 6.76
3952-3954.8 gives 20.8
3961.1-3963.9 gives 12.8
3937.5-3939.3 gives 9.95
